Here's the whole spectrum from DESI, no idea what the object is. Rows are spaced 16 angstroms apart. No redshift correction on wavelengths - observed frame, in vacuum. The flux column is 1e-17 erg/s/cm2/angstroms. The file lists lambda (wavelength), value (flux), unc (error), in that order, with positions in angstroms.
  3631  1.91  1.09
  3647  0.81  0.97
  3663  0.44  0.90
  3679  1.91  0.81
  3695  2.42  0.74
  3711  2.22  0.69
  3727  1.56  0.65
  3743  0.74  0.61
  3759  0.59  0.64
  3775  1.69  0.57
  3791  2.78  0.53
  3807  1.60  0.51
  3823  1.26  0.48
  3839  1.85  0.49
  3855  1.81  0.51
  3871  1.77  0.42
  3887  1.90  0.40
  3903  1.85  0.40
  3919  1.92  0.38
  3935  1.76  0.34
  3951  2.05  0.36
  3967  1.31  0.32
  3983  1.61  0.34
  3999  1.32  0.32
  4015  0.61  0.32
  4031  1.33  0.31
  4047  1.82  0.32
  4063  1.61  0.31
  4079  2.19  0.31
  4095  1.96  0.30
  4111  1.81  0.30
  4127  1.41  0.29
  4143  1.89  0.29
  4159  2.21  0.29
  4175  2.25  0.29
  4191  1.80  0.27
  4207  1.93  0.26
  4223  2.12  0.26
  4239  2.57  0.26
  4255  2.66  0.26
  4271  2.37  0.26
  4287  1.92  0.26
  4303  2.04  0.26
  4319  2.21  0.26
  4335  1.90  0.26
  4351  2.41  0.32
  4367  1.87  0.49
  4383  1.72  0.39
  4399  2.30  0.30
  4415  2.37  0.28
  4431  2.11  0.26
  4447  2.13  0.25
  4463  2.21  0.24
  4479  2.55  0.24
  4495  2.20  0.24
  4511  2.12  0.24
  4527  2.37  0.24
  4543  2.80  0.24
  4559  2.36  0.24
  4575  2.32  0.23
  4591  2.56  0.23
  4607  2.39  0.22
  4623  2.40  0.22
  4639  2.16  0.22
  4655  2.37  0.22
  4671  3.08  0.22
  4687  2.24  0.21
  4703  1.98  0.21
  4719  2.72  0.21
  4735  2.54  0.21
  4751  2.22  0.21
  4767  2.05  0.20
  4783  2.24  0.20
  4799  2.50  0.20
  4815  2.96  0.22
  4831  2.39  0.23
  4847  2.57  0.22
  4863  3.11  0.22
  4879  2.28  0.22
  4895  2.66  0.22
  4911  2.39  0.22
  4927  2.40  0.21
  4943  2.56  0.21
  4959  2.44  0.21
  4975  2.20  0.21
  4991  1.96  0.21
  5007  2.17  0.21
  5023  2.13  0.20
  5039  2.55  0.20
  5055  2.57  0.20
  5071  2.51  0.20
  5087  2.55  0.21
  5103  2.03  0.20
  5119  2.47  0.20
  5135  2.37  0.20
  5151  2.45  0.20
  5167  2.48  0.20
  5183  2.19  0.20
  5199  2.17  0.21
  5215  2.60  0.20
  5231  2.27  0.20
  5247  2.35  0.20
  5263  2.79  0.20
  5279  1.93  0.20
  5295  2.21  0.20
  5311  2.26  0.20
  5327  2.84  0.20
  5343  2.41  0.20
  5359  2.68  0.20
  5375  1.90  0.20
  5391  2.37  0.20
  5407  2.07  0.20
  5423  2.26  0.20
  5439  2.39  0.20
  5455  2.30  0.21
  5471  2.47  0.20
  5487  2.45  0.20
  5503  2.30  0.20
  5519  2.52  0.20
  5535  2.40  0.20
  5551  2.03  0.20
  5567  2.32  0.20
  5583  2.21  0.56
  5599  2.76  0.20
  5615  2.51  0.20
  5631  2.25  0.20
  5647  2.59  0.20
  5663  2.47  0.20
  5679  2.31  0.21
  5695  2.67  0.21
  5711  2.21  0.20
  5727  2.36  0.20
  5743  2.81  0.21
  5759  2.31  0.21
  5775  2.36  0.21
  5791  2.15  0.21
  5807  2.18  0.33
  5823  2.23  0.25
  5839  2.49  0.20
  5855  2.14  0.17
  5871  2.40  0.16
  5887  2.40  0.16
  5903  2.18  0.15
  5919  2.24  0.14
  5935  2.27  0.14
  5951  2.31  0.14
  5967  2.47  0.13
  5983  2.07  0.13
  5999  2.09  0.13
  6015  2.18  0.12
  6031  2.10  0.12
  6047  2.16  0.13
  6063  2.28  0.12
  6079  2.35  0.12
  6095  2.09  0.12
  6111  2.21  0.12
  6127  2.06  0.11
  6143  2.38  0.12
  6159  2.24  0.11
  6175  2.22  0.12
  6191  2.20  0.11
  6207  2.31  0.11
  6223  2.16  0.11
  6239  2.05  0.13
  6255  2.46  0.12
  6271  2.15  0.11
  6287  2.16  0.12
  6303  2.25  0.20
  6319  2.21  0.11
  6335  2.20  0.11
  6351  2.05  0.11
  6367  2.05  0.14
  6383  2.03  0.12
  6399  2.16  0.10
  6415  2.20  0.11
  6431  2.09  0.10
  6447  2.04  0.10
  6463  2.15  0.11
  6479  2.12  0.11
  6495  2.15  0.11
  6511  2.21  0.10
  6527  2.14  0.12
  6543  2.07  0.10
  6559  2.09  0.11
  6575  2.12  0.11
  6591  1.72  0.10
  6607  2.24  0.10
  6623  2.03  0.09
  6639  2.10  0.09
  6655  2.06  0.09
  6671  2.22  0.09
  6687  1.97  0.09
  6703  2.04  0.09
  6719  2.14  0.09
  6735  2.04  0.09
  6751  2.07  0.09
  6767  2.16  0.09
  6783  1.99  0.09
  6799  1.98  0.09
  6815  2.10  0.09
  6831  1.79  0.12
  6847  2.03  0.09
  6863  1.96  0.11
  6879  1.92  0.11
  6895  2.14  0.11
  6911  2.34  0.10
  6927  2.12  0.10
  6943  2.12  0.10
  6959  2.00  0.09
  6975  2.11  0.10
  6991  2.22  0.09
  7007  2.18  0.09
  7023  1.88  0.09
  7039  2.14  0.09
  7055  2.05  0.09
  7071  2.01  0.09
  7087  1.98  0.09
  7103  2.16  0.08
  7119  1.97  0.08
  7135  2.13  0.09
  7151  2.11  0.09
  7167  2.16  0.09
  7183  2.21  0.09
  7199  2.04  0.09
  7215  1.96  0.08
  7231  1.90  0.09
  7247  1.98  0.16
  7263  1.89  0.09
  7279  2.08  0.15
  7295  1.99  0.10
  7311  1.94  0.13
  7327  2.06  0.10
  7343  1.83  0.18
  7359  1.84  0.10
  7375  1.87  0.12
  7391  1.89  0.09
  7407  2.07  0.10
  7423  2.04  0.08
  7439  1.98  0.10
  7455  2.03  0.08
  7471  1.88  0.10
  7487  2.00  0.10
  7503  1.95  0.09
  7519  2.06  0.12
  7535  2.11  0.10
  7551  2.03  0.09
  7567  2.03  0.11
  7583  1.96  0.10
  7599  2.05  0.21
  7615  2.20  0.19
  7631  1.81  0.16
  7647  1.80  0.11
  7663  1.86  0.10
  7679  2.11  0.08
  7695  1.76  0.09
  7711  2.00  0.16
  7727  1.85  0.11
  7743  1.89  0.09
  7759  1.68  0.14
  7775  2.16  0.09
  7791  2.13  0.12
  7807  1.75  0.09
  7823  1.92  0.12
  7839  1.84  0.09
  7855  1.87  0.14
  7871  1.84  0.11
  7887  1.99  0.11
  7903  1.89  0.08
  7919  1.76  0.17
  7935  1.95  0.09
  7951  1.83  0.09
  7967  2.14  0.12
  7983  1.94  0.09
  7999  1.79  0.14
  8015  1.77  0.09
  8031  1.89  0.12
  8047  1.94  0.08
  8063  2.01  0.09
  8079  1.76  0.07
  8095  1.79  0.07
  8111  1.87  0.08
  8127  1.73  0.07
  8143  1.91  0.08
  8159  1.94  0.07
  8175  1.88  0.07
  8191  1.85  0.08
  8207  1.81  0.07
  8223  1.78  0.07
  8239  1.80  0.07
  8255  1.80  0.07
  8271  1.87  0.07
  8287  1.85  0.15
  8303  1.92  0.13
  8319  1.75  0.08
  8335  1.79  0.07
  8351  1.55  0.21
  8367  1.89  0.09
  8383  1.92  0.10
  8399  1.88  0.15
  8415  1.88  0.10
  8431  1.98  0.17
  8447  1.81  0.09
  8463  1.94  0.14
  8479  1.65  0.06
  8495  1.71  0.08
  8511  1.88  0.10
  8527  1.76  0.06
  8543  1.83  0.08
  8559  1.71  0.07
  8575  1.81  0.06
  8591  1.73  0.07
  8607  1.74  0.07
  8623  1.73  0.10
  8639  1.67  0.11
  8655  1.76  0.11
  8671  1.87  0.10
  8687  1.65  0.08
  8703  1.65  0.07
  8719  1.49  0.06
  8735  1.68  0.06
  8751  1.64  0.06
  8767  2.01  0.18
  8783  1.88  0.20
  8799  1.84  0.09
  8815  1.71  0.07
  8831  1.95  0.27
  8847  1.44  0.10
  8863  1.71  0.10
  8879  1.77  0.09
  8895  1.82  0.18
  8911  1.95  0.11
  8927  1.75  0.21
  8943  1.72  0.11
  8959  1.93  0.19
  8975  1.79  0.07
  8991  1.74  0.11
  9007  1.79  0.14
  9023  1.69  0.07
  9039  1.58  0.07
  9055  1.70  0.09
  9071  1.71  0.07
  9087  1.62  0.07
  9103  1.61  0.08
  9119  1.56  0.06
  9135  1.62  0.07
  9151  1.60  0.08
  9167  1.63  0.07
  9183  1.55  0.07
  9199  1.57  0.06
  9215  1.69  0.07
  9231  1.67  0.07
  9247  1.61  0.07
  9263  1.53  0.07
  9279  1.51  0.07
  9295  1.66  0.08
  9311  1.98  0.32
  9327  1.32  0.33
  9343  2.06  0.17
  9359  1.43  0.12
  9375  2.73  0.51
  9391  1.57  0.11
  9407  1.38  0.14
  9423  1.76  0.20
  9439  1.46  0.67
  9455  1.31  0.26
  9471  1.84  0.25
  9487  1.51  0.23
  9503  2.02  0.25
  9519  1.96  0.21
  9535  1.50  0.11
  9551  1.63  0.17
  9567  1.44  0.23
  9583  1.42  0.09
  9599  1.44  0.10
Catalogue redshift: 0.02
